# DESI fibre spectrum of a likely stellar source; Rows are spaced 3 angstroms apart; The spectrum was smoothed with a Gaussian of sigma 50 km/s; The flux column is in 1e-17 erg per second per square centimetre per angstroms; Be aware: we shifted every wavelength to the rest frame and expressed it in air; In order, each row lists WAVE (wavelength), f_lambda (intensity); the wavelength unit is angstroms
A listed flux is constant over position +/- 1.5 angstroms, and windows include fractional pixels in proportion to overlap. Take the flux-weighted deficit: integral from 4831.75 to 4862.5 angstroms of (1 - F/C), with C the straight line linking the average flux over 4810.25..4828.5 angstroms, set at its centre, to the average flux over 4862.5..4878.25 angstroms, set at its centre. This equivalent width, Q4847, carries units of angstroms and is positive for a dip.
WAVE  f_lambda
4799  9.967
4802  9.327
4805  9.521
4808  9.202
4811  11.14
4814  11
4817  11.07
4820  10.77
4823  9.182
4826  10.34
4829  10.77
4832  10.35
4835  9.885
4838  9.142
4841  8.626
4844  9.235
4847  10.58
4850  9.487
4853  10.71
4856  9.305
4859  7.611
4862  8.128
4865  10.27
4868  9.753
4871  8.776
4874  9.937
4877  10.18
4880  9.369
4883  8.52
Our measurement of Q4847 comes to 2.2 angstroms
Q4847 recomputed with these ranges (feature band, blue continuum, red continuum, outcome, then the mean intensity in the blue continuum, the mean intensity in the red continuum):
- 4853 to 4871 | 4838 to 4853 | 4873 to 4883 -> 0.87 angstroms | 9.57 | 9.63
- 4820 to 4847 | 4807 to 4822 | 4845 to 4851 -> 1.27 angstroms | 10.6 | 10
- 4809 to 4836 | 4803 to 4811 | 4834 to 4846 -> -2.85 angstroms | 9.69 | 9.25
